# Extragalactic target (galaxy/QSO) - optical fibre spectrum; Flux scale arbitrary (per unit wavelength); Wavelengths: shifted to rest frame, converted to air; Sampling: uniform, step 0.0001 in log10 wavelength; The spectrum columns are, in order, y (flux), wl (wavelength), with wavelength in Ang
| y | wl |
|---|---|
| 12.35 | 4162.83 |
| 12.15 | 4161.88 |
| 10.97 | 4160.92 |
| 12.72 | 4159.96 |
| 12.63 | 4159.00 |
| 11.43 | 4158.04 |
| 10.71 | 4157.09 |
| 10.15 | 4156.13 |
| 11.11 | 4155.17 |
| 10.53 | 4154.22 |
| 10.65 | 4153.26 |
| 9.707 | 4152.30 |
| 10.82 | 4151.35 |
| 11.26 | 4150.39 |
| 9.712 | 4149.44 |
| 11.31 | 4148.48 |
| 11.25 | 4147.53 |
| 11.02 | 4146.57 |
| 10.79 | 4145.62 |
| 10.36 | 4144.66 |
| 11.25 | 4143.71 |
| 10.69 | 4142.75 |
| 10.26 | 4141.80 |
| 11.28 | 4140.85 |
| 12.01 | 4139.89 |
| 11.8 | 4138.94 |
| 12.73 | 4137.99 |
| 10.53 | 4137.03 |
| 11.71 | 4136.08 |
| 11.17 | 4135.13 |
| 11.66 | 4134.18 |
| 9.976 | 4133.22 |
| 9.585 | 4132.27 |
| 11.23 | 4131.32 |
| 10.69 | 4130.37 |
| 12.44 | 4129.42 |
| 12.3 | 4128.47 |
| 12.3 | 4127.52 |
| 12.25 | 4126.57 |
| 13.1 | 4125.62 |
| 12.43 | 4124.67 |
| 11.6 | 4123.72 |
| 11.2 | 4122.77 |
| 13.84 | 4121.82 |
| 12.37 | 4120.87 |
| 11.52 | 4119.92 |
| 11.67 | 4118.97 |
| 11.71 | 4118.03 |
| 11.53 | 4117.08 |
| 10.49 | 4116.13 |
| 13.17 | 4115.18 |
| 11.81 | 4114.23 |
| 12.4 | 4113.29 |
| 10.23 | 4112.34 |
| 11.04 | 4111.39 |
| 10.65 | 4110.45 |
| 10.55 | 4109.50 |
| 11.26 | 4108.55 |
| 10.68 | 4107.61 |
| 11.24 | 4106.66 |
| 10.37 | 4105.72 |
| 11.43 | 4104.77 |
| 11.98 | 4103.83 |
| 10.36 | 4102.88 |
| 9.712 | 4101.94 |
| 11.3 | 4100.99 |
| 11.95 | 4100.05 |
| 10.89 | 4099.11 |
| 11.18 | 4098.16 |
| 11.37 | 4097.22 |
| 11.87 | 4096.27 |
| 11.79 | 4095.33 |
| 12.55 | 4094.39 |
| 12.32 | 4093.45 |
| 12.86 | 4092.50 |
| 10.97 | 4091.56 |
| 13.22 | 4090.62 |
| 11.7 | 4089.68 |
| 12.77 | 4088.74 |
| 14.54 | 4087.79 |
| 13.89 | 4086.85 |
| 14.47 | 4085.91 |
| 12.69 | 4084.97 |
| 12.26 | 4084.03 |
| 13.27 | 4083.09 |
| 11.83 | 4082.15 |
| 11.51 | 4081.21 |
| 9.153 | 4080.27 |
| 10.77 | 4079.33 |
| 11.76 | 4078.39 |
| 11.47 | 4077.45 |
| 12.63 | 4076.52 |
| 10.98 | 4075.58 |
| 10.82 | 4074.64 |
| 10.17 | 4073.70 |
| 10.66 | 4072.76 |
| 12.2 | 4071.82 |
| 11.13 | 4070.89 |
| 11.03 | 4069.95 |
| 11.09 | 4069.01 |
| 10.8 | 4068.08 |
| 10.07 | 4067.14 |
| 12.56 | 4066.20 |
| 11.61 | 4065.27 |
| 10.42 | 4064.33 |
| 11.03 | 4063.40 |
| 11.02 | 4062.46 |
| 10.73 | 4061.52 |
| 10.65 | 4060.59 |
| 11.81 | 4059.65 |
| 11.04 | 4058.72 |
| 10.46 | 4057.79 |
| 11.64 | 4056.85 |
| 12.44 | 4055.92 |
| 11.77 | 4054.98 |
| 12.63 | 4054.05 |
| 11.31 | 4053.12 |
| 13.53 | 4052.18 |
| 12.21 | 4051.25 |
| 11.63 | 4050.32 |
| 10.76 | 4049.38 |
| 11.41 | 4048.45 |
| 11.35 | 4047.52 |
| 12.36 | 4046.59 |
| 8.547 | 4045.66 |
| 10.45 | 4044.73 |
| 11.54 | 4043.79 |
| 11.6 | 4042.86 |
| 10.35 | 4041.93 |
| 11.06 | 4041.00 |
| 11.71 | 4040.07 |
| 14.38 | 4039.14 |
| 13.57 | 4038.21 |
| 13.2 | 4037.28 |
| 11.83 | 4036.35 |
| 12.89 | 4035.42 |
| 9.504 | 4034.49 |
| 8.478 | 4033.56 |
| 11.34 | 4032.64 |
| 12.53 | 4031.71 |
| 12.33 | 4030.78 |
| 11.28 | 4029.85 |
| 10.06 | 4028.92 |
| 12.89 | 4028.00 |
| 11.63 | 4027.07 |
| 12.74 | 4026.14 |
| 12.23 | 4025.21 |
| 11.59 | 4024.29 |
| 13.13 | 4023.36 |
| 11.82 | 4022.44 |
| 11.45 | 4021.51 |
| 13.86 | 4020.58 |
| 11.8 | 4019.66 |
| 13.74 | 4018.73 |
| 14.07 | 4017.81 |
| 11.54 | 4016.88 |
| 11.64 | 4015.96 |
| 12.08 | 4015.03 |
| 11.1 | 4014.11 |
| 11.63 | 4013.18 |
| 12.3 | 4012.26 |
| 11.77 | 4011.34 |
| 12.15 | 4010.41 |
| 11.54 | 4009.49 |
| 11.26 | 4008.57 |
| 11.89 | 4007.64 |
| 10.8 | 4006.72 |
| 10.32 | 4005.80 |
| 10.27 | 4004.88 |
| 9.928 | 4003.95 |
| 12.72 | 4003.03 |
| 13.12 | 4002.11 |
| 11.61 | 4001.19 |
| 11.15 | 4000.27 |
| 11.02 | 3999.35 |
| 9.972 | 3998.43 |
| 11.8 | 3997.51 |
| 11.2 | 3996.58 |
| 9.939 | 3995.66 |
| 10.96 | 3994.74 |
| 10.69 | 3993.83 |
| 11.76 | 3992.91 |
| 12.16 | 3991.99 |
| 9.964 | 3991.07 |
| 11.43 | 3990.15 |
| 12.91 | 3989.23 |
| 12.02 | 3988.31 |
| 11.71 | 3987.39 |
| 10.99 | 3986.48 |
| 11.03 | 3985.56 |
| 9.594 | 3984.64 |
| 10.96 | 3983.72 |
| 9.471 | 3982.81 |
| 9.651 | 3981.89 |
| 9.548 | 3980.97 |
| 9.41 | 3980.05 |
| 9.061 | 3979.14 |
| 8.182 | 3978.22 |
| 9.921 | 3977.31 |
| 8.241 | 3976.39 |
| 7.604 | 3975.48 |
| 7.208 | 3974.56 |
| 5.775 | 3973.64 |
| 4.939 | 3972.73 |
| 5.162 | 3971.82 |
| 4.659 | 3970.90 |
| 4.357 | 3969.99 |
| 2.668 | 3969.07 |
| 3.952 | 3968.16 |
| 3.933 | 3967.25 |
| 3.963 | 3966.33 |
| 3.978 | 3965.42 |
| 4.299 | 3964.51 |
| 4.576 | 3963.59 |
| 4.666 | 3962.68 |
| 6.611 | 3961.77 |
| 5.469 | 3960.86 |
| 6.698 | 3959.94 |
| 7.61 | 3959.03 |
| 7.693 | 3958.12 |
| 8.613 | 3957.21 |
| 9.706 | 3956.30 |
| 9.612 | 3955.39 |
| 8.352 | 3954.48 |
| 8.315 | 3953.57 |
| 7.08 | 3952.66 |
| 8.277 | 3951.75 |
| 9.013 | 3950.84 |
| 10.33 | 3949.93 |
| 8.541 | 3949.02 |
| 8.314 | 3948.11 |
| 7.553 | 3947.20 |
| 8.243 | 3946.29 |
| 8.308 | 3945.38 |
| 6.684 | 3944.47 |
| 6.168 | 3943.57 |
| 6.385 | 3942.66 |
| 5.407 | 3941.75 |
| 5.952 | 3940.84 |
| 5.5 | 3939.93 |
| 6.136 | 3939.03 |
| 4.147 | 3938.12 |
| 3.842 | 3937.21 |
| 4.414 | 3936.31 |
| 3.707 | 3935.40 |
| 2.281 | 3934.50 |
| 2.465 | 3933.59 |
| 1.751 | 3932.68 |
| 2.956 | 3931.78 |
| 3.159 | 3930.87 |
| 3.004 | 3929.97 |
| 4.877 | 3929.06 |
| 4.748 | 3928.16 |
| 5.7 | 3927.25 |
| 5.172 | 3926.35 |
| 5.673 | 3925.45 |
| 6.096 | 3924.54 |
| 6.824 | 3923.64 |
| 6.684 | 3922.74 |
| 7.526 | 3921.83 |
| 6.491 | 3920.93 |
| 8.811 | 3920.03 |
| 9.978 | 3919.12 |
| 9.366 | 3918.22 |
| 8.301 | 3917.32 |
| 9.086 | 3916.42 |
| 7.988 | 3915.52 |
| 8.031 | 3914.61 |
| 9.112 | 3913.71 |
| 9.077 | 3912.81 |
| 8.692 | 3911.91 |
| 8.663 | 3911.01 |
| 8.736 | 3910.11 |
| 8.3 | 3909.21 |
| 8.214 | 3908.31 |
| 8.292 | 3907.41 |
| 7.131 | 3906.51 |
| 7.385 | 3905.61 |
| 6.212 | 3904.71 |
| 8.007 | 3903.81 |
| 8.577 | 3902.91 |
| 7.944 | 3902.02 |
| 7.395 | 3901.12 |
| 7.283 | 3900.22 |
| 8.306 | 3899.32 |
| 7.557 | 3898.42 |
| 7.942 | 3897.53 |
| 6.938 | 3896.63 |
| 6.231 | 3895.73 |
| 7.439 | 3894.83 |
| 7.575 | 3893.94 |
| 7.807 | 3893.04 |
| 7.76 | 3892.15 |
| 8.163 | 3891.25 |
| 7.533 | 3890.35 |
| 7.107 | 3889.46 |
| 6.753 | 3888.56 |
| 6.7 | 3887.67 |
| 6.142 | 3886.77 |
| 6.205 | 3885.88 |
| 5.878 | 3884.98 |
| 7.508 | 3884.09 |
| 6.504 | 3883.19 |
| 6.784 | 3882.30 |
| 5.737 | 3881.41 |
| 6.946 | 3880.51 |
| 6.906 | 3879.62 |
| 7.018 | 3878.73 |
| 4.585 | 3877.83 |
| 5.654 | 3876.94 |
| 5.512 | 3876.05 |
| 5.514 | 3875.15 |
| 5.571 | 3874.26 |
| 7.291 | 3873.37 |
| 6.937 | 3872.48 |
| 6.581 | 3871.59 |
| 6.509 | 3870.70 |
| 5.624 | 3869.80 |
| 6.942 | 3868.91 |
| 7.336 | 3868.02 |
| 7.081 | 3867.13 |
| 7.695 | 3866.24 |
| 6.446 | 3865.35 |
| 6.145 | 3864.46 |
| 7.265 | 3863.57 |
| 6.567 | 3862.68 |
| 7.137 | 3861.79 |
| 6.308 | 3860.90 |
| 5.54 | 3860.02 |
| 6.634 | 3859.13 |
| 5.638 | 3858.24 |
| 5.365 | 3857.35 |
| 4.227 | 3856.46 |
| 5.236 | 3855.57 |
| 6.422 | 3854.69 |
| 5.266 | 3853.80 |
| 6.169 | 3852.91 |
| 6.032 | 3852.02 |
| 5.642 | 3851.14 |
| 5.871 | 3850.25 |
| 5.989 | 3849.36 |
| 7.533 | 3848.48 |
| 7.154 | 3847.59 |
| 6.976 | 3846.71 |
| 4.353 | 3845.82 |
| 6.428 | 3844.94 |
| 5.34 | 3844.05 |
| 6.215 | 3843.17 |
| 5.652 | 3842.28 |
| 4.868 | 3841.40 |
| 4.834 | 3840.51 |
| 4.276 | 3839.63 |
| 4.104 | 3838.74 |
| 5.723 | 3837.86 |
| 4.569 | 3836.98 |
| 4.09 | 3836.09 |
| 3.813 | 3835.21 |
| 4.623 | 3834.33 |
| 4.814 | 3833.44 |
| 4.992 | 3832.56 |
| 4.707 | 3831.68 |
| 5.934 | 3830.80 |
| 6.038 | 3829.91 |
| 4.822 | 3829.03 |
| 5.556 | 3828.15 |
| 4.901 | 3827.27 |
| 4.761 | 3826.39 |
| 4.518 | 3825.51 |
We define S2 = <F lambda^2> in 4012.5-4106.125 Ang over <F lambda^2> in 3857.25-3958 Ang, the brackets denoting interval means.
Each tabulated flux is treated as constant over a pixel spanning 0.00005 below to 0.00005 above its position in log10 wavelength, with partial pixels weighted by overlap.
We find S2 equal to 1.84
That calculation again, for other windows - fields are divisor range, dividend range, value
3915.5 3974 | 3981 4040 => 1.96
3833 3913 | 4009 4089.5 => 1.96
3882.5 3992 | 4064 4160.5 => 1.74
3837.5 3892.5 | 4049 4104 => 2.08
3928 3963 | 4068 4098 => 2.04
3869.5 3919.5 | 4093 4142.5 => 1.75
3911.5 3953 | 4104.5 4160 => 1.93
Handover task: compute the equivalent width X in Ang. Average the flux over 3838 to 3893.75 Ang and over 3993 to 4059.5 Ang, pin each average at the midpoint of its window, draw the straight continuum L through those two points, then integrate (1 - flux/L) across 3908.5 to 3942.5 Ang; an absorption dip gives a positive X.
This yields 8.2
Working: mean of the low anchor 6.26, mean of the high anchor 11.6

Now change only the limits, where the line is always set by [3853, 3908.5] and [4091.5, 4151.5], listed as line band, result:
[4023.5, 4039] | -3.50 Ang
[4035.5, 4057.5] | -4.09 Ang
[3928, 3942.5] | 6.98 Ang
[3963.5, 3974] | 5.12 Ang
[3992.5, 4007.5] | -3.38 Ang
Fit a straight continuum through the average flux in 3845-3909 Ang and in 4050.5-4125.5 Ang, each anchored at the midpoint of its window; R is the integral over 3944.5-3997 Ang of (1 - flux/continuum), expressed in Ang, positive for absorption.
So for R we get 4.4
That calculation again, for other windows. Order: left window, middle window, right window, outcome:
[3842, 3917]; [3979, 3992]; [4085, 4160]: -2.55 Ang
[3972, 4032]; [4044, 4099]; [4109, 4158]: -2.40 Ang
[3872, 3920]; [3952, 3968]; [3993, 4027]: 5.33 Ang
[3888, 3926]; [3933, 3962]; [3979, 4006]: 7.91 Ang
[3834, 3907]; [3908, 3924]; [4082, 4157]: -2.22 Ang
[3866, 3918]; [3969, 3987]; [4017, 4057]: 3.57 Ang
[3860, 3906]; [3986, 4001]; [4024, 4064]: -1.71 Ang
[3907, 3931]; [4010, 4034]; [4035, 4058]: -2.30 Ang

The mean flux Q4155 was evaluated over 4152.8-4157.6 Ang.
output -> 10.6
